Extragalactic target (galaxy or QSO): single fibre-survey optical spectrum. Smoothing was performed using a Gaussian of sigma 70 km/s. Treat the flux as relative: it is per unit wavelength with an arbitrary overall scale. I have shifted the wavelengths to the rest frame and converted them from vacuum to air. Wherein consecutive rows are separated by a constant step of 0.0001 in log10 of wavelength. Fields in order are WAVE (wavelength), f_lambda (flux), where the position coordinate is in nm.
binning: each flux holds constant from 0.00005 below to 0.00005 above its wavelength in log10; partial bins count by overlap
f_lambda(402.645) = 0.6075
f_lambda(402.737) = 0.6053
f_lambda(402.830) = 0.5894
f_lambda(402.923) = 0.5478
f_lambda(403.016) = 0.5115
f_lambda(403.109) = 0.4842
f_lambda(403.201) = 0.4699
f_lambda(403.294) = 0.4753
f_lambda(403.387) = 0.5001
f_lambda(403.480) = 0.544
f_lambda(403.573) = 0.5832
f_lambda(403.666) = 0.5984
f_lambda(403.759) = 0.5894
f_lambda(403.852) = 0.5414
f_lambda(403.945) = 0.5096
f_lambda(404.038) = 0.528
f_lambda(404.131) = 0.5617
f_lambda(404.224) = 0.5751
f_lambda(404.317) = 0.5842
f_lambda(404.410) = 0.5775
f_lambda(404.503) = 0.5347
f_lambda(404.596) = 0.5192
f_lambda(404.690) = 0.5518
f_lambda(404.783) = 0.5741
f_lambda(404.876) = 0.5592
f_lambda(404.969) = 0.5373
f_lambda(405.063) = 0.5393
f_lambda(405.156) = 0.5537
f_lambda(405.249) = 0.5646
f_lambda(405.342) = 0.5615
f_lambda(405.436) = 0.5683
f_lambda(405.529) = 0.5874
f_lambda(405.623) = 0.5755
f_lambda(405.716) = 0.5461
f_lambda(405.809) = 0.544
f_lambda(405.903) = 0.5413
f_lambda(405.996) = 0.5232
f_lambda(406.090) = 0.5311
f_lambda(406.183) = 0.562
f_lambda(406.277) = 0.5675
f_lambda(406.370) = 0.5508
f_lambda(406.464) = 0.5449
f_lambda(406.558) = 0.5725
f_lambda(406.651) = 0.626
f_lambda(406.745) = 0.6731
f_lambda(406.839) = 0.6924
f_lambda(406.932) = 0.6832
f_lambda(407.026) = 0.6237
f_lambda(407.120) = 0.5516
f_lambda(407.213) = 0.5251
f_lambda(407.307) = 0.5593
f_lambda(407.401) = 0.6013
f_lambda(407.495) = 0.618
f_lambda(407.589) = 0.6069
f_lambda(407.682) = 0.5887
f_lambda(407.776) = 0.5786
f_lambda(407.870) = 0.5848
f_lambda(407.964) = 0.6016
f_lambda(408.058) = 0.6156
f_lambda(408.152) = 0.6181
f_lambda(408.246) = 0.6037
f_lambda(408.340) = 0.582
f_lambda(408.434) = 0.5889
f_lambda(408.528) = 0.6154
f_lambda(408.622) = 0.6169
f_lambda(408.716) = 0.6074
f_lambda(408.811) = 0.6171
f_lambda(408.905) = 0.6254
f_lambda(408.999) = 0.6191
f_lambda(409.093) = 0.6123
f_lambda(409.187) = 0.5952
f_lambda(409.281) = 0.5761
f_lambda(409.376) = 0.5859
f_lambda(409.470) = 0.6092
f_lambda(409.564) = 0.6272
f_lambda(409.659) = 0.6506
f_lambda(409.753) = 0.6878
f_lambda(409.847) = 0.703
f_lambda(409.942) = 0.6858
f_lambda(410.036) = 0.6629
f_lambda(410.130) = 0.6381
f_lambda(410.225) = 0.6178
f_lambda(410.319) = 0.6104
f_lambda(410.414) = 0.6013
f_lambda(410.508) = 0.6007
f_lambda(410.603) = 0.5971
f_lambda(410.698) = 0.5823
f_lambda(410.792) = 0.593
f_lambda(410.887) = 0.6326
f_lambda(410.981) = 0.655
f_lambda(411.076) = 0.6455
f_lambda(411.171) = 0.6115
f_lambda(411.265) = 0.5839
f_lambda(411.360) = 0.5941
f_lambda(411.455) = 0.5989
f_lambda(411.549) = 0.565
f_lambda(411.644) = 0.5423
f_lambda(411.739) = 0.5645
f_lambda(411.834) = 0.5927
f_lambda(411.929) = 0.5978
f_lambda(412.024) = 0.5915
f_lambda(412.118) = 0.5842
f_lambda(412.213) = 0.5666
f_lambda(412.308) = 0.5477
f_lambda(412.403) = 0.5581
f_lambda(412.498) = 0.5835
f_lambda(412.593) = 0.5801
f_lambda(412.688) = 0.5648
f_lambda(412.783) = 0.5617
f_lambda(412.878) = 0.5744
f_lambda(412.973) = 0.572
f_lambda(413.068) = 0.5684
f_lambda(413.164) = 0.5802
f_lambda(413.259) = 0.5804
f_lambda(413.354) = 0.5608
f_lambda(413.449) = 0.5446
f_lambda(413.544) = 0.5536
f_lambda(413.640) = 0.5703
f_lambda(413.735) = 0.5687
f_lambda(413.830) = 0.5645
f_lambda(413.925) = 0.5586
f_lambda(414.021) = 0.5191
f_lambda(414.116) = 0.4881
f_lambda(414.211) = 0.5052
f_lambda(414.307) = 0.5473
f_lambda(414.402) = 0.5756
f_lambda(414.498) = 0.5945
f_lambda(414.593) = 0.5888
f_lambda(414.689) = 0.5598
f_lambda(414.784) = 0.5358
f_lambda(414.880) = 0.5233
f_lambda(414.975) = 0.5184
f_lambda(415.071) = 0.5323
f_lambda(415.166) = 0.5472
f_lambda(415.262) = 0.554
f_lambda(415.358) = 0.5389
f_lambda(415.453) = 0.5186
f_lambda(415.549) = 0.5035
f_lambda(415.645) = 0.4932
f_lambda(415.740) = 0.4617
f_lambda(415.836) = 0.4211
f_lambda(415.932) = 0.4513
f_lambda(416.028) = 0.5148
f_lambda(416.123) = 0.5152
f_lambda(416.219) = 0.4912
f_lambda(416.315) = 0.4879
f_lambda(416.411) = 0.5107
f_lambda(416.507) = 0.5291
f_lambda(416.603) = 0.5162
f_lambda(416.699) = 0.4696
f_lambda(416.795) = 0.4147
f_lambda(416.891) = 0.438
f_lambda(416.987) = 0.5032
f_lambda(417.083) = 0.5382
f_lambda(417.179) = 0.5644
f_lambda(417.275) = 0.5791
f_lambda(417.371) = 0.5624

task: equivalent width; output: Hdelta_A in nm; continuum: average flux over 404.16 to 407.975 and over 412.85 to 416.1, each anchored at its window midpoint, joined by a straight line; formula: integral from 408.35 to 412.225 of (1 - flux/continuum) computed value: -0.385 nm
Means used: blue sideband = 0.574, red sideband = 0.537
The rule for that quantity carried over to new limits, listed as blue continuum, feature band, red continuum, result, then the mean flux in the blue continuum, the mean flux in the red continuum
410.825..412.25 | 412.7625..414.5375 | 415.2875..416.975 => -0.036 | 0.595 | 0.488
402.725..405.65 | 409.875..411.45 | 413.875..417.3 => -0.265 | 0.549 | 0.516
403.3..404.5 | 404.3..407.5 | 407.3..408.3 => 0.033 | 0.554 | 0.599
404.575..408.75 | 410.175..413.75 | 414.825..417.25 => -0.314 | 0.581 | 0.503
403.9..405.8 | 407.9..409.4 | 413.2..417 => -0.171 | 0.555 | 0.522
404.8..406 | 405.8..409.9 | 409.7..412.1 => -0.133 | 0.556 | 0.614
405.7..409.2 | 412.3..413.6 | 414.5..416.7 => -0.064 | 0.593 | 0.515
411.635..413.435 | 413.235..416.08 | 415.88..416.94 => -0.043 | 0.572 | 0.485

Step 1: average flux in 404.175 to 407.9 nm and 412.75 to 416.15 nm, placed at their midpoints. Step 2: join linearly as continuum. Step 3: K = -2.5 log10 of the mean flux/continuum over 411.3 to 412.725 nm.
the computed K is -0.05 mag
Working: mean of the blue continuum 0.574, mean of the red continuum 0.538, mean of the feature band 0.576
